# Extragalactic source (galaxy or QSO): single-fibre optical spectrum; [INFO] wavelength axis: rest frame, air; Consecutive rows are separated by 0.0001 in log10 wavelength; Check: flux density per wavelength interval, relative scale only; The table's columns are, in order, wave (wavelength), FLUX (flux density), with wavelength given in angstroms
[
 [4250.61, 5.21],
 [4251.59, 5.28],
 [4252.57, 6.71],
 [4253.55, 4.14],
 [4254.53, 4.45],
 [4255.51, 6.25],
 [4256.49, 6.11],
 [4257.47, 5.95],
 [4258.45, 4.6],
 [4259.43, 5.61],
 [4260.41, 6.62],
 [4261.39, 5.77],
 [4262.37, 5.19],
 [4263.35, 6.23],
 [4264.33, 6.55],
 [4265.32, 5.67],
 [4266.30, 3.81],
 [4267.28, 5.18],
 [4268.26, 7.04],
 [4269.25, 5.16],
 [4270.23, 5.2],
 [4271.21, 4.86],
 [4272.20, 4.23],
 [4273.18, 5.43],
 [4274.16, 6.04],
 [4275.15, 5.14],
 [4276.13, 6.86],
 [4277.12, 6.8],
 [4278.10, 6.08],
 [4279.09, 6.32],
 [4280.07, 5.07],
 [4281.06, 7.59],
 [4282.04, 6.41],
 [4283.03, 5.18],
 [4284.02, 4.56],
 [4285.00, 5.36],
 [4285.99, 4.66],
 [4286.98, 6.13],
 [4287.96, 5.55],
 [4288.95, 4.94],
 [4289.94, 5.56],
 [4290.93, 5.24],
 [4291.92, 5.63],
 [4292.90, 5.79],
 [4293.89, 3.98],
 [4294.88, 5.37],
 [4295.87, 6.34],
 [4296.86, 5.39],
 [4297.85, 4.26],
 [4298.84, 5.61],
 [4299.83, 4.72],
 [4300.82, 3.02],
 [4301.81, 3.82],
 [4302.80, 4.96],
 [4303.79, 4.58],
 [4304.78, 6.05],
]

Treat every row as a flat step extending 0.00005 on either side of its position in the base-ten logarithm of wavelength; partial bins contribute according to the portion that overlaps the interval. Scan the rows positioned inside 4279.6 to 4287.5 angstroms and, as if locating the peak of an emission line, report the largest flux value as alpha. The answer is 7.59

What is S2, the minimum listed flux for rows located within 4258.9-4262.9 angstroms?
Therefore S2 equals 5.19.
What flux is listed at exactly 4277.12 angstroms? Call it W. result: 6.8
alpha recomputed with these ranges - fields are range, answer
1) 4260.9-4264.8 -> 6.55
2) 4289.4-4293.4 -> 5.79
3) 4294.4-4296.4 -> 6.34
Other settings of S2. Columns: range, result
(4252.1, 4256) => 4.14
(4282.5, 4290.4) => 4.56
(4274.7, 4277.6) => 5.14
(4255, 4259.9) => 4.6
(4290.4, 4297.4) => 3.98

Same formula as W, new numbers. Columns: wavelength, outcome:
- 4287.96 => 5.55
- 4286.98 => 6.13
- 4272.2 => 4.23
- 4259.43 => 5.61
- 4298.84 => 5.61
